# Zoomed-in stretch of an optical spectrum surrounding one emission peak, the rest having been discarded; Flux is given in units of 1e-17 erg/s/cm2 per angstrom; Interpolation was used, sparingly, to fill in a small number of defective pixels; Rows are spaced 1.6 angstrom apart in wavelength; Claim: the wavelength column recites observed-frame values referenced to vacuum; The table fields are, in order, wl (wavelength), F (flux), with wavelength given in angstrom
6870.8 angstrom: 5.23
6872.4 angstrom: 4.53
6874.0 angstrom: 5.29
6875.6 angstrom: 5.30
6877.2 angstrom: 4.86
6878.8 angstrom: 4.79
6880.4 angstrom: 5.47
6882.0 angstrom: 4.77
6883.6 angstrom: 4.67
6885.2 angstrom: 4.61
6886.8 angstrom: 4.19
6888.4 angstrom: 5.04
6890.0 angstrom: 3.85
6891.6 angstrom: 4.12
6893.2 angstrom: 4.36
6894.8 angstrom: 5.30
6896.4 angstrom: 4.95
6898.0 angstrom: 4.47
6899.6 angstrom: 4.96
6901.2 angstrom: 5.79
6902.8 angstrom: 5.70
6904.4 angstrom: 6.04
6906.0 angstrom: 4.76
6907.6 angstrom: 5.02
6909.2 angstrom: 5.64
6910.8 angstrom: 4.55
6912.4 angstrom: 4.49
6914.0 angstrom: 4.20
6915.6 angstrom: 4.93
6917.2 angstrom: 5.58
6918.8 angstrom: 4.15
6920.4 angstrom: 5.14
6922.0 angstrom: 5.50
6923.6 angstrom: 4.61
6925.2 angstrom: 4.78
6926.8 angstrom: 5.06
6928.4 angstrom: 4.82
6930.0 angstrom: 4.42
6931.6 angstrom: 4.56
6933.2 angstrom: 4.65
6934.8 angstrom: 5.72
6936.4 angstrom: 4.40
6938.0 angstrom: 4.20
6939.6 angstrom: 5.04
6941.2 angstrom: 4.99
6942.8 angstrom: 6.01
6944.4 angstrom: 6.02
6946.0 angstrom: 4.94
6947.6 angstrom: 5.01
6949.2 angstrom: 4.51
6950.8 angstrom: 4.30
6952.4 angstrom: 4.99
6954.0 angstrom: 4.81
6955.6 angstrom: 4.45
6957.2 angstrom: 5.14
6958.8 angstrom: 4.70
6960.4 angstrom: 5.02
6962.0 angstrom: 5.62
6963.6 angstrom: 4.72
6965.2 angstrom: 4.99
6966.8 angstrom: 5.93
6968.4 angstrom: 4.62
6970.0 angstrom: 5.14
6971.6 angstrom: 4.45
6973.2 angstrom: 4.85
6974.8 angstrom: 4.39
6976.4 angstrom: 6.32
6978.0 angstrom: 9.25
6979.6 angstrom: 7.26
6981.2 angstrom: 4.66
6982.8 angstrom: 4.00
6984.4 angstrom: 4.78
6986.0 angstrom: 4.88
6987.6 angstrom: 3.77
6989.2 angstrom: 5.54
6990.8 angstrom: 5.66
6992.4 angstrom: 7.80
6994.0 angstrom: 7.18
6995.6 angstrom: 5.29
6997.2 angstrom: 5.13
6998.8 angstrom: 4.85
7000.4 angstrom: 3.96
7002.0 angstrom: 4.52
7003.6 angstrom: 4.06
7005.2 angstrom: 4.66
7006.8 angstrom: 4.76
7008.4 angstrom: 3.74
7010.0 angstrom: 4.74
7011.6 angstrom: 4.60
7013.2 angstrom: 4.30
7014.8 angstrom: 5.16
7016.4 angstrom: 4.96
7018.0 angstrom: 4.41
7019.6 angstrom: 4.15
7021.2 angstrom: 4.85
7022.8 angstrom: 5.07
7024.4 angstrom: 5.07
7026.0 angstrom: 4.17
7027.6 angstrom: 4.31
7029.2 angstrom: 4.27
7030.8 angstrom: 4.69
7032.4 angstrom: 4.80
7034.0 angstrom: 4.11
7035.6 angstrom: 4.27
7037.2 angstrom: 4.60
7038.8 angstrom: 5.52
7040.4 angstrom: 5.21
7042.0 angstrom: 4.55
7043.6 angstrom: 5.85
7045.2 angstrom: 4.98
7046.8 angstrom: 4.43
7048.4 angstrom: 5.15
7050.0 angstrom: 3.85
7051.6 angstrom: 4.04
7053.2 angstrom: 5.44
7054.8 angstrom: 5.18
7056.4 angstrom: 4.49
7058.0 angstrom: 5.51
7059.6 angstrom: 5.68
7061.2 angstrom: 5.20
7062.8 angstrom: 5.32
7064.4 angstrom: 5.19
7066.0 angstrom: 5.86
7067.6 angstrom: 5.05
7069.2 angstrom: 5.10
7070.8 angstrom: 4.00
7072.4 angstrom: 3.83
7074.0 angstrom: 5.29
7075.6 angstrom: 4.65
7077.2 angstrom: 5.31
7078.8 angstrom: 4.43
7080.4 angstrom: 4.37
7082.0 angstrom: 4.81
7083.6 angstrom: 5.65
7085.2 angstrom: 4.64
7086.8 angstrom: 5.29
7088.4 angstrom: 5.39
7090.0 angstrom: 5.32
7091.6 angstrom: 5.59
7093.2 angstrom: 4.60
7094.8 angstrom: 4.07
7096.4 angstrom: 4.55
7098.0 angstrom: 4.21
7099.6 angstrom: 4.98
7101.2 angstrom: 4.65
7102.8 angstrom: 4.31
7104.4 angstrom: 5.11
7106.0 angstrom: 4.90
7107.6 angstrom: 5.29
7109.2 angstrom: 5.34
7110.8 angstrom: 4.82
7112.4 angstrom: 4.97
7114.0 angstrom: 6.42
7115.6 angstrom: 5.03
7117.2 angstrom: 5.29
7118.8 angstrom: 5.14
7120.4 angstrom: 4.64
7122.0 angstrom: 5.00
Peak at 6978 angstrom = [S II] 6716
